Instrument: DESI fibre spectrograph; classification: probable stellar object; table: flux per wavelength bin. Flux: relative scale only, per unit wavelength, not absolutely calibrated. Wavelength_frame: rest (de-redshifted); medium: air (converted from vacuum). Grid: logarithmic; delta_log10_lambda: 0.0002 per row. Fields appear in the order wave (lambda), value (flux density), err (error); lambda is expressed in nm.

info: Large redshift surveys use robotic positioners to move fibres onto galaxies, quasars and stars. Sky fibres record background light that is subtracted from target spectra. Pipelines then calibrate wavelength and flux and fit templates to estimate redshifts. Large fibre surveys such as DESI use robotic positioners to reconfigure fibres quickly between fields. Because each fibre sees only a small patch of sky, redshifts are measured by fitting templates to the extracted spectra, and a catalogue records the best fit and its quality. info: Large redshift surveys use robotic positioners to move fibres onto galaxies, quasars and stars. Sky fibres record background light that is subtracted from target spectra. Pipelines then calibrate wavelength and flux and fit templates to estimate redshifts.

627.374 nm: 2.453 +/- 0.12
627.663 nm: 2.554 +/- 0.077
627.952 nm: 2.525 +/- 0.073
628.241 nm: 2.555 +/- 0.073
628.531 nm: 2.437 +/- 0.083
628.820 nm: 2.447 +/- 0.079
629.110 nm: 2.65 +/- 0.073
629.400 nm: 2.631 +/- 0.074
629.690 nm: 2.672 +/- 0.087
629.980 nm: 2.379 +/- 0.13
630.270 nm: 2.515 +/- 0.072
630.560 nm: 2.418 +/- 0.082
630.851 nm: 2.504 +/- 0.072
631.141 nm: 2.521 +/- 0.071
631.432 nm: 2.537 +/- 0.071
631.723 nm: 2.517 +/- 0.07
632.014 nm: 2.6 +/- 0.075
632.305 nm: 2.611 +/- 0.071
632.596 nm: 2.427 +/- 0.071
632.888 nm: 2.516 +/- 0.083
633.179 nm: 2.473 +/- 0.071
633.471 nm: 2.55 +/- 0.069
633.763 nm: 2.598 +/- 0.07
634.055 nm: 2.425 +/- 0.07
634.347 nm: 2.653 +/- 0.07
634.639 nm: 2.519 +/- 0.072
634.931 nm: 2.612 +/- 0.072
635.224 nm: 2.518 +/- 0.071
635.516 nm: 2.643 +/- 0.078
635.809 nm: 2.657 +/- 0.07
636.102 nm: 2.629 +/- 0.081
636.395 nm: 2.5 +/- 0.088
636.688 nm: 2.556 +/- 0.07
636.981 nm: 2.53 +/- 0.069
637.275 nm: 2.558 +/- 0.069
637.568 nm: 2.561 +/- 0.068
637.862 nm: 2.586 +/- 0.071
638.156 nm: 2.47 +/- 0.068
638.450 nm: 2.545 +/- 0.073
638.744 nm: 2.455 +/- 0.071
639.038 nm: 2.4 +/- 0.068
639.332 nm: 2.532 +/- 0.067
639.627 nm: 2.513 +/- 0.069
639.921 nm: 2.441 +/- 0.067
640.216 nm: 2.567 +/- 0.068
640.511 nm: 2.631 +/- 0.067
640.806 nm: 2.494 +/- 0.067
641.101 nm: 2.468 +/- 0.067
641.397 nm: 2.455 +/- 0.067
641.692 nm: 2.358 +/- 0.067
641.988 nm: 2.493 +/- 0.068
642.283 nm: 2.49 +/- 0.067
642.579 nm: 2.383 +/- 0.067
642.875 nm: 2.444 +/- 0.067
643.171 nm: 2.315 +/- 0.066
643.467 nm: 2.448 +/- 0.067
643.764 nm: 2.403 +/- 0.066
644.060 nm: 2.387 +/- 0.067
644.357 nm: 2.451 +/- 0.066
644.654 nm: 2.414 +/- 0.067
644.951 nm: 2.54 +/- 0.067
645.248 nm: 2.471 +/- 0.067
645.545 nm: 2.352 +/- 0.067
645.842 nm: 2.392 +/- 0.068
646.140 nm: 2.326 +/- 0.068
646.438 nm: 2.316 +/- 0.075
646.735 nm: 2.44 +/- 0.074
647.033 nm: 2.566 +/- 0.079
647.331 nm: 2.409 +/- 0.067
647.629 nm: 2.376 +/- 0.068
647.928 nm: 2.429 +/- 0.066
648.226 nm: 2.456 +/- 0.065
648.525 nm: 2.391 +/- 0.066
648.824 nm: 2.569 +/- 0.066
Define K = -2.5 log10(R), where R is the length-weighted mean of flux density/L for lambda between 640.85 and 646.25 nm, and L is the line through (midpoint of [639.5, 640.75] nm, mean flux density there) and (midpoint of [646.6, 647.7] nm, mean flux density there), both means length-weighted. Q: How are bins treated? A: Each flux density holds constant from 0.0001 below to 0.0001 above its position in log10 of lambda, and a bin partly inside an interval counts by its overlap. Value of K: 0.03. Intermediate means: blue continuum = 2.54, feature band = 2.42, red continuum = 2.45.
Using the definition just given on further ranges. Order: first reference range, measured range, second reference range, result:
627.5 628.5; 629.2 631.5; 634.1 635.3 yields 0.01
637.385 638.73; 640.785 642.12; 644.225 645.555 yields 0.02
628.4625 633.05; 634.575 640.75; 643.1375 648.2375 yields -0.03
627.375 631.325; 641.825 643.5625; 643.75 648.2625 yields 0.01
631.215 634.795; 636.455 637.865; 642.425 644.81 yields -0.03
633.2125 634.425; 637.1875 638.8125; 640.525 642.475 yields -0.01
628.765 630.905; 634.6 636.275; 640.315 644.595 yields -0.05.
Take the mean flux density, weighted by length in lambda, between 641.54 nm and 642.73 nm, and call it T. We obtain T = 2.43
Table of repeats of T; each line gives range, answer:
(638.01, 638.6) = 2.51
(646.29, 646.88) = 2.38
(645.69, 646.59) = 2.35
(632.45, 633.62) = 2.49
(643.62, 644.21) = 2.4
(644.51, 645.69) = 2.45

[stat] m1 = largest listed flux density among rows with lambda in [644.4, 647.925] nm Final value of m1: 2.566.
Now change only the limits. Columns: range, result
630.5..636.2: 2.657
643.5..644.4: 2.451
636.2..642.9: 2.631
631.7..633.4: 2.611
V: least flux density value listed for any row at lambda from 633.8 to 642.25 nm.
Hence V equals 2.358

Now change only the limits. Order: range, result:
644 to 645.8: 2.352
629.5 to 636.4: 2.379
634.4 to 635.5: 2.518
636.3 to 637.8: 2.5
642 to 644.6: 2.315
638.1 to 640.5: 2.4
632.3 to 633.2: 2.427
